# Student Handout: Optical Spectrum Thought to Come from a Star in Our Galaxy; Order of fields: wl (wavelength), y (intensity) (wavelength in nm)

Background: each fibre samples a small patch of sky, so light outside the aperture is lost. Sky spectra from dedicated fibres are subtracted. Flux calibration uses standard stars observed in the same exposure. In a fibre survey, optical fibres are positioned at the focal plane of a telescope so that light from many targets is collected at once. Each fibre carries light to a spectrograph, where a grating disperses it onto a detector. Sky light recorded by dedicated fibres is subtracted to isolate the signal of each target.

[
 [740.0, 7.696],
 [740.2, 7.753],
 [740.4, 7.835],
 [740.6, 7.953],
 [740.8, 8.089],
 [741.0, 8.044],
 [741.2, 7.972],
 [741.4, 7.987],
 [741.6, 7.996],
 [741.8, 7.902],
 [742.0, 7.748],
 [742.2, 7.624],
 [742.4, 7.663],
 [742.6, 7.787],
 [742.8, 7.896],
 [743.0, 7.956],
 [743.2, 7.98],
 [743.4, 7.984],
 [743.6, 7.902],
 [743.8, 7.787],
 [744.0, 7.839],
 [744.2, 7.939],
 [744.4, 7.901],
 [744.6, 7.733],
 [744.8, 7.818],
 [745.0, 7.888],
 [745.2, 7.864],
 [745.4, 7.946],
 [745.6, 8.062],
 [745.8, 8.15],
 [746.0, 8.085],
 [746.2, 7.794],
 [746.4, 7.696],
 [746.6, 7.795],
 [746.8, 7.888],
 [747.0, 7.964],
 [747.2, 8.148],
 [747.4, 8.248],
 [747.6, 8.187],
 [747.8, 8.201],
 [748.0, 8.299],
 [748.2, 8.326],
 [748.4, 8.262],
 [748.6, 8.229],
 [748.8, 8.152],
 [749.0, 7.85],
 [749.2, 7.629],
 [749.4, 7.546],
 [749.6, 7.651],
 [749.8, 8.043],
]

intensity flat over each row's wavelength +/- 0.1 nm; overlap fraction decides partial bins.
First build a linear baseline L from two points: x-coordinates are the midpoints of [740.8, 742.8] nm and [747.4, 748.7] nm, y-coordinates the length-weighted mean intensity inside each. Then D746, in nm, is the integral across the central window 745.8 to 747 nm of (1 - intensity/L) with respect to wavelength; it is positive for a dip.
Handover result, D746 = 0.04 nm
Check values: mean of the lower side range 7.87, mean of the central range 7.89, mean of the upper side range 8.25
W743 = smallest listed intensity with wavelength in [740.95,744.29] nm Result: 7.624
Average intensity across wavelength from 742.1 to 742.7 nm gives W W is 7.69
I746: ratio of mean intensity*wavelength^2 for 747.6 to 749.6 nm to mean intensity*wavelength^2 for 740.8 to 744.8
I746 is 1.04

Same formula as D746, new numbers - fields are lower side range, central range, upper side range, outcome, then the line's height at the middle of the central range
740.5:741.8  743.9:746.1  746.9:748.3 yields 0.051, 8.12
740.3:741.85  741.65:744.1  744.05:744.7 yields 0.021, 7.91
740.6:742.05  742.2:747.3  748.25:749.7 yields 0.034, 7.95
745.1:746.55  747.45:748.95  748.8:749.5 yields -0.082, 7.8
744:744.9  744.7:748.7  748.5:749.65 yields -0.099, 7.85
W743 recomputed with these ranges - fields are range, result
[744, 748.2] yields 7.696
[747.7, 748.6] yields 8.201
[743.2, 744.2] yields 7.787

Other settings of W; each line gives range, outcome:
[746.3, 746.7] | 7.75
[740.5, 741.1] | 8.03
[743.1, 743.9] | 7.91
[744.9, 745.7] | 7.94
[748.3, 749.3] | 8.02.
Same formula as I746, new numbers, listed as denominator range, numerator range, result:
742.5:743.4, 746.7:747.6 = 1.03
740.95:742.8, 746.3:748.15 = 1.04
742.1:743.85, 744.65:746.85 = 1.02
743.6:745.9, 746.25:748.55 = 1.03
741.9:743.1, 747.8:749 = 1.07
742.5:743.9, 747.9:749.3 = 1.04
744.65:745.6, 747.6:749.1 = 1.05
